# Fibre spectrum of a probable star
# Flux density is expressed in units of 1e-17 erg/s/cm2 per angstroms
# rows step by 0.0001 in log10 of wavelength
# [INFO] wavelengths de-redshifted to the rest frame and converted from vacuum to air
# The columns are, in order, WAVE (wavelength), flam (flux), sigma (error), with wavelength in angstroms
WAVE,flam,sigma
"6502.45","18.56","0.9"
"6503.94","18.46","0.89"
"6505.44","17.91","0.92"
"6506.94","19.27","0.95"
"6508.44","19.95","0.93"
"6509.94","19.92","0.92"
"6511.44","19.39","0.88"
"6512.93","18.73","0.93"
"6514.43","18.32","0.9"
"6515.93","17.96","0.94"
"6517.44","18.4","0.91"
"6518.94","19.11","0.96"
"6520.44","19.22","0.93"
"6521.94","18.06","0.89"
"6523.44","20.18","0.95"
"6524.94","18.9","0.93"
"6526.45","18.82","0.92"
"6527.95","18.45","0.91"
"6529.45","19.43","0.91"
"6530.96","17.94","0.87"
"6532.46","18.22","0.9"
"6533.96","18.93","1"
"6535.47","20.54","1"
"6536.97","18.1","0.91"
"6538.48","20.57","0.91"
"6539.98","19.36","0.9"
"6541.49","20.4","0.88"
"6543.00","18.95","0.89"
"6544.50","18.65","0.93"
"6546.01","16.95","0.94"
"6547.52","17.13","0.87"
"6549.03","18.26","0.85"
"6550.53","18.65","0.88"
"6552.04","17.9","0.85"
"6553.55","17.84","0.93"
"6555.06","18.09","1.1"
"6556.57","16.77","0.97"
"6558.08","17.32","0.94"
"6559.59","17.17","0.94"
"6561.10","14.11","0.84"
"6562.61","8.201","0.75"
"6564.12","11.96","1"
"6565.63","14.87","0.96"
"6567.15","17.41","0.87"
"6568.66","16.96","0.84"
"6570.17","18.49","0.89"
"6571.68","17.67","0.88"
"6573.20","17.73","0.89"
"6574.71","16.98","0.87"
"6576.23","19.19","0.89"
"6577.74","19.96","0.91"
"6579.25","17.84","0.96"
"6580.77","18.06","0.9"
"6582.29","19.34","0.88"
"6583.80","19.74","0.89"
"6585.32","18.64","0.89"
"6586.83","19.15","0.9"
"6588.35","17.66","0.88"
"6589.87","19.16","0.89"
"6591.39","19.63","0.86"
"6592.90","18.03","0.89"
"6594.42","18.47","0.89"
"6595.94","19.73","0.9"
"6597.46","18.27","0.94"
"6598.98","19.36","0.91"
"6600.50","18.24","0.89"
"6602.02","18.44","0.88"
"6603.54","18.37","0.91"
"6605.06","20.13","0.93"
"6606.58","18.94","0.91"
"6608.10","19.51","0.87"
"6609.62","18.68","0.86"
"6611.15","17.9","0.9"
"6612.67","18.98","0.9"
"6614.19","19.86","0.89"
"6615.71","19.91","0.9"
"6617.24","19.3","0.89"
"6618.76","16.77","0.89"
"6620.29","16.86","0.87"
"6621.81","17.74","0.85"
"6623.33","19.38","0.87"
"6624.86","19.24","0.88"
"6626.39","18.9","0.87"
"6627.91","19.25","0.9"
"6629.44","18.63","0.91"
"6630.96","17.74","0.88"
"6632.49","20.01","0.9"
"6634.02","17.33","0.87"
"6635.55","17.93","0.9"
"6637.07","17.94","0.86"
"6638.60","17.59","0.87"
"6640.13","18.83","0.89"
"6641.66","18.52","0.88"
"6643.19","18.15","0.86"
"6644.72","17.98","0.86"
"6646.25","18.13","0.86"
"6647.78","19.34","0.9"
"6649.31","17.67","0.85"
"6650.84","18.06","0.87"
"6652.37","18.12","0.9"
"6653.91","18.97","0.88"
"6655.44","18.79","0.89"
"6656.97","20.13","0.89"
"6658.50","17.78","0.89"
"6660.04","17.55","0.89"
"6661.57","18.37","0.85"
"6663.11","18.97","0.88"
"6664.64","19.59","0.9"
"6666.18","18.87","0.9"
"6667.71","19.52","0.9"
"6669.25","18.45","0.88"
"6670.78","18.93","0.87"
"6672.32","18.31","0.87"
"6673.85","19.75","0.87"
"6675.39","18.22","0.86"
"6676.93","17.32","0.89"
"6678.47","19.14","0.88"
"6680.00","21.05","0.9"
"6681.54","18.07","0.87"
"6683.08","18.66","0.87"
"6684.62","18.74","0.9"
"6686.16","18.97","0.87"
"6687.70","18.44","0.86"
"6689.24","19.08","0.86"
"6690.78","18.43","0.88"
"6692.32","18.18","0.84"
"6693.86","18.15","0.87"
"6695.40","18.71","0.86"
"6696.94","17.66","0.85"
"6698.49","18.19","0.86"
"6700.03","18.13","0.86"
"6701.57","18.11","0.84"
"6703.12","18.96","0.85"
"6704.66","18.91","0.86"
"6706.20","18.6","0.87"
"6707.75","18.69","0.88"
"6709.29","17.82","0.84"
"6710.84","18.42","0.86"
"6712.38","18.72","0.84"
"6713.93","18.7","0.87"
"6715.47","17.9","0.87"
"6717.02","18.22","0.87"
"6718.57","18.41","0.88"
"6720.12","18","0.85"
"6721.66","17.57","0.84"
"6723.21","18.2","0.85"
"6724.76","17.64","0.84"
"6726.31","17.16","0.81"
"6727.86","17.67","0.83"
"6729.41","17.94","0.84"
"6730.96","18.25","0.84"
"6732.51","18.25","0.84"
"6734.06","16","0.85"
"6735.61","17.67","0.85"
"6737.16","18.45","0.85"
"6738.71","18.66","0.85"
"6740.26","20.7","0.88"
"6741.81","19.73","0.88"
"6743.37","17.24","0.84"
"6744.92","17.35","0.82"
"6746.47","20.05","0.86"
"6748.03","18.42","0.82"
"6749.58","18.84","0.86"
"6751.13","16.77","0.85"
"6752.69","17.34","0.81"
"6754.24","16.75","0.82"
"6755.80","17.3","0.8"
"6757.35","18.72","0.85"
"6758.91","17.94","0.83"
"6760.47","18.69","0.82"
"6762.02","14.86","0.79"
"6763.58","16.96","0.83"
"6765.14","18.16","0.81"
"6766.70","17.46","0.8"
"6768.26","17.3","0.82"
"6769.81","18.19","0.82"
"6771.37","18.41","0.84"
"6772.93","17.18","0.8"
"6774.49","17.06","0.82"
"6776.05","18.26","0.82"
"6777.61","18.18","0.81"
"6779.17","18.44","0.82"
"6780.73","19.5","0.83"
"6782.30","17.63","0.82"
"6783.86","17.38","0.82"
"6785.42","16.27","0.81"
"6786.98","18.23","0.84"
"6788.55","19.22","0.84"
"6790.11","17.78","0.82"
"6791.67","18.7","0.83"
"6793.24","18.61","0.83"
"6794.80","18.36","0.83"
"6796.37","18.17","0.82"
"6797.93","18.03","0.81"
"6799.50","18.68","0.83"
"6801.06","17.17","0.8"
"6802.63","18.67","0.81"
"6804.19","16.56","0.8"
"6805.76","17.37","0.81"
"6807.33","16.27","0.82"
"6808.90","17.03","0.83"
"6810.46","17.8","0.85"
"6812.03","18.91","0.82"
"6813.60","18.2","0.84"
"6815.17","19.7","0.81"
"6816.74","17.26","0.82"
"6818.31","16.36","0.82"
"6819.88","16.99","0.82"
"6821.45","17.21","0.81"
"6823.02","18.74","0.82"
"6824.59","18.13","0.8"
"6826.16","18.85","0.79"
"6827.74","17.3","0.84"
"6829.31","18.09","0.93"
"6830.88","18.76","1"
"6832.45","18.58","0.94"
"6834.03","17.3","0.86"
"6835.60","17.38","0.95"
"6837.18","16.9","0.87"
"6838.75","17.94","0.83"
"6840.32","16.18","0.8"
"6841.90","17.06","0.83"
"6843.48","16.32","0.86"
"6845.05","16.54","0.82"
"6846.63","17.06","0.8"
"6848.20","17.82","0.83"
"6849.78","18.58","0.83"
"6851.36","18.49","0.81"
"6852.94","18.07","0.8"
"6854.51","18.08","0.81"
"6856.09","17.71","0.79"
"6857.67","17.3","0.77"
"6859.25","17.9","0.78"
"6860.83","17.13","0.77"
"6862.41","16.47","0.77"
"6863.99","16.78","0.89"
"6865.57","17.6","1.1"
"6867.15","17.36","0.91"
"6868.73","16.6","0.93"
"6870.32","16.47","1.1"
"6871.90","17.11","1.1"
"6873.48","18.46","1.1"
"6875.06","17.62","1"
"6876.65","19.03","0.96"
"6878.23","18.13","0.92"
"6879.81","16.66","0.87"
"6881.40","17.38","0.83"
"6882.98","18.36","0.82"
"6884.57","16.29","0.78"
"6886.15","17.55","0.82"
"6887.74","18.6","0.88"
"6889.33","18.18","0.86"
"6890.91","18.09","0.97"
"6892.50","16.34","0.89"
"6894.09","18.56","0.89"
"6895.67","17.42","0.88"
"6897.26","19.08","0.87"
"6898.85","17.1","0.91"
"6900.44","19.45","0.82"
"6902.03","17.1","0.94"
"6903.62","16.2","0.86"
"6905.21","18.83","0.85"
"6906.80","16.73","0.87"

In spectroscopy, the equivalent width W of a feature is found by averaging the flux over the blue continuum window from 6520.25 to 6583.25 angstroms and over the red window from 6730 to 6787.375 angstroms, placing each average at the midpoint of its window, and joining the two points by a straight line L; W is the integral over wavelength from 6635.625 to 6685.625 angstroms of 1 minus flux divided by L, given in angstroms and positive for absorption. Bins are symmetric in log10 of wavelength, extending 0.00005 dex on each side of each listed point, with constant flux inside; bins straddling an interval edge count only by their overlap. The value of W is -2.0 angstroms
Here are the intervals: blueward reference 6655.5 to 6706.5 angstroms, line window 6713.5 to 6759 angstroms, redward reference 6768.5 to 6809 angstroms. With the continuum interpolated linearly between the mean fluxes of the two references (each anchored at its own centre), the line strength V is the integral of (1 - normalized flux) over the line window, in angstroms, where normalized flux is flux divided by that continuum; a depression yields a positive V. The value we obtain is 0.5 angstroms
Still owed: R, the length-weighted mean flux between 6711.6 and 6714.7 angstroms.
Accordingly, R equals 18.7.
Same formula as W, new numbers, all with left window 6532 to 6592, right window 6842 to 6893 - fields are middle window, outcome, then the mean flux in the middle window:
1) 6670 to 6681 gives -0.78 angstroms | 19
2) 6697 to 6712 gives -0.62 angstroms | 18.4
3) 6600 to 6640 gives -1.93 angstroms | 18.6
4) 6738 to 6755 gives -0.70 angstroms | 18.4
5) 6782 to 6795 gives -0.32 angstroms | 18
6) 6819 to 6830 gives -0.21 angstroms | 17.9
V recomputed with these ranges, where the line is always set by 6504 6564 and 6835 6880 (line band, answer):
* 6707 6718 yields -0.36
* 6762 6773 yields 0.09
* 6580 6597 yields -0.75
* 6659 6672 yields -0.63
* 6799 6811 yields 0.09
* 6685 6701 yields -0.53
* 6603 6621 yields -0.77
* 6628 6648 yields -0.42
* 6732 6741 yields -0.29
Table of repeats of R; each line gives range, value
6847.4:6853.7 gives 18.2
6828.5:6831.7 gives 18.5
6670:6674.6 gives 19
